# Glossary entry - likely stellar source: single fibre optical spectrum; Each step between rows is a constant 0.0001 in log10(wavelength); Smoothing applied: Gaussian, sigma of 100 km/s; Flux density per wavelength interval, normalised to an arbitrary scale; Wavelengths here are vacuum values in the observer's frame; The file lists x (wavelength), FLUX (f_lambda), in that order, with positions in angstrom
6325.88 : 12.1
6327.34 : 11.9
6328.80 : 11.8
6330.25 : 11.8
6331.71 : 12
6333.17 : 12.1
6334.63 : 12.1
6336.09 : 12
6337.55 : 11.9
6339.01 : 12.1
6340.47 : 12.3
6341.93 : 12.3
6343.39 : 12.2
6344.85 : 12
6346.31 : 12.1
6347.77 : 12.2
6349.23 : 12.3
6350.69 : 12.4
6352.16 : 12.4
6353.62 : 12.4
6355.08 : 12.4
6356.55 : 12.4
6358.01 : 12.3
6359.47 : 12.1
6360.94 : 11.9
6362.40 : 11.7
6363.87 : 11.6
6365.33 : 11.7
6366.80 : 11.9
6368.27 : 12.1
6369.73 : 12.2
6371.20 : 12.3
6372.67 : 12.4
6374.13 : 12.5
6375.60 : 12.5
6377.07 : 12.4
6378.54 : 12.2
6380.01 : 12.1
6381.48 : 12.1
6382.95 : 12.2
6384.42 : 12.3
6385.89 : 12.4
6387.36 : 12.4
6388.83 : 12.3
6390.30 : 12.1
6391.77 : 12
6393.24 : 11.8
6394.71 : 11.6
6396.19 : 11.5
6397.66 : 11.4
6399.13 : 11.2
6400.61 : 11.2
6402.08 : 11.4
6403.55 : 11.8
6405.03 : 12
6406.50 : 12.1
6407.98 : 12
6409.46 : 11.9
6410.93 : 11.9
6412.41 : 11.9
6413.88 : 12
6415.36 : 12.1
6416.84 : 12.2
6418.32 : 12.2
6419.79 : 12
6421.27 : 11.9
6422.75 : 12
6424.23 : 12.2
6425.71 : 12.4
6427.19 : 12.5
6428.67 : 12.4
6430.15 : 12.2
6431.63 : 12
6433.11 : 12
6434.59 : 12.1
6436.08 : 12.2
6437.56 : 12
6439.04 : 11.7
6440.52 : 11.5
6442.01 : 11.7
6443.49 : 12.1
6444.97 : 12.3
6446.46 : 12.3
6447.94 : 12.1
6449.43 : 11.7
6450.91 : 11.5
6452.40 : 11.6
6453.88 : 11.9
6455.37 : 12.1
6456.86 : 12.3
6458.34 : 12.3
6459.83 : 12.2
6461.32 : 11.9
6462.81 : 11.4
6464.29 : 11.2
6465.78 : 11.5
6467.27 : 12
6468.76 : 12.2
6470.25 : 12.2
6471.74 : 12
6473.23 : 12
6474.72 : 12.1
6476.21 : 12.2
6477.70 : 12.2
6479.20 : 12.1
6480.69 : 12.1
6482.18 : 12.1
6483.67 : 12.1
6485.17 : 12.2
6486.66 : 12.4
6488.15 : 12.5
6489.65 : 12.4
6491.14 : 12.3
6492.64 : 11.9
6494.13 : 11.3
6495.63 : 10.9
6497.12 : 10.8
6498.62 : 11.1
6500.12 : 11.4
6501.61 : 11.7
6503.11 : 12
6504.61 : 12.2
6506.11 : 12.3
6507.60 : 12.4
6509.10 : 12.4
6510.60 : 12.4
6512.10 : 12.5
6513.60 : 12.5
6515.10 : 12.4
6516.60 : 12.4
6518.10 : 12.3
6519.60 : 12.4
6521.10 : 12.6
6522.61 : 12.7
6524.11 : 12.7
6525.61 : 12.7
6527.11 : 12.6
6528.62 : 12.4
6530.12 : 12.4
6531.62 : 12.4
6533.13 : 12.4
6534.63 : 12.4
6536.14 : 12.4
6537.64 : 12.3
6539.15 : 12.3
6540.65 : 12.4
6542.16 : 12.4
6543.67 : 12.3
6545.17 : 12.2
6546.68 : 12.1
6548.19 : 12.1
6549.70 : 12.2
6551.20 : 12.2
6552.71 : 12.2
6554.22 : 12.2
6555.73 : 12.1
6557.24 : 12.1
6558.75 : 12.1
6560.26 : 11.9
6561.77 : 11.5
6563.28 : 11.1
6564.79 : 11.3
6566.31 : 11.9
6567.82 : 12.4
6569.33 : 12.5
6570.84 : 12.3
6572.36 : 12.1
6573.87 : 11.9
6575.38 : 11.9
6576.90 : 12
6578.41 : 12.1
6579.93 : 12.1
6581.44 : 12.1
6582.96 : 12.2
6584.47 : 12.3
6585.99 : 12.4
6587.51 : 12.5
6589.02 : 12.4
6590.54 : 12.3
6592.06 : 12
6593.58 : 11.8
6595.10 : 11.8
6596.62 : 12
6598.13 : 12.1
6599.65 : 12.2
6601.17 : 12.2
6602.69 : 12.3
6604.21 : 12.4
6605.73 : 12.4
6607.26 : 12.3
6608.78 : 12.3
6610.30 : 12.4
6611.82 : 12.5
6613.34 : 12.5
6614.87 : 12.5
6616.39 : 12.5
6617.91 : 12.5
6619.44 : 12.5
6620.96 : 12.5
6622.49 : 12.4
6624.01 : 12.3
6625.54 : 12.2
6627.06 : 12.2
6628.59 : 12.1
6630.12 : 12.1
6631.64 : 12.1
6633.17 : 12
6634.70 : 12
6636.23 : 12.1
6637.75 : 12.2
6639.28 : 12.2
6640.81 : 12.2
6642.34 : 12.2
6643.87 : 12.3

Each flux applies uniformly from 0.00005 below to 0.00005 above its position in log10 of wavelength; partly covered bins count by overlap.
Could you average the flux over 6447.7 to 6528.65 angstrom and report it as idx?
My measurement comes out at 12.1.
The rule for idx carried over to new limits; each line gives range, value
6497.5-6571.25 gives 12.2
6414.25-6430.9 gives 12.2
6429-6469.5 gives 11.9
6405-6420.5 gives 12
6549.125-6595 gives 12.1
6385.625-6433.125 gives 12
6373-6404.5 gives 12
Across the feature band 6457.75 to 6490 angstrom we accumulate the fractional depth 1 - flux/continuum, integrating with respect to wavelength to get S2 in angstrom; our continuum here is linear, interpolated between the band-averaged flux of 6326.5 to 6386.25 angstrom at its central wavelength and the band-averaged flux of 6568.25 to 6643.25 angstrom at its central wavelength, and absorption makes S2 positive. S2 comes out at 0.3 angstrom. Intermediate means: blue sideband 12.1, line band 12.1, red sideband 12.2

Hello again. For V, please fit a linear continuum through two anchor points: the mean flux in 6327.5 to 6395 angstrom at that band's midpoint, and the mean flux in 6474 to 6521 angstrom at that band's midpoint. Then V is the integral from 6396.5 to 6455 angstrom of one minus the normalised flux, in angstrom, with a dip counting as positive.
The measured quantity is 0.8 angstrom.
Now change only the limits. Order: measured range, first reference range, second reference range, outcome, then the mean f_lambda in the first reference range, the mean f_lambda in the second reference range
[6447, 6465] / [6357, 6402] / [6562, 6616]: 0.3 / 12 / 12.2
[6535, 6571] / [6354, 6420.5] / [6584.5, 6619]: 0.4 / 12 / 12.3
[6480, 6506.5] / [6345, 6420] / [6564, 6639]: 0.6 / 12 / 12.2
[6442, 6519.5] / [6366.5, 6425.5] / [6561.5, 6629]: 0.5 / 12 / 12.2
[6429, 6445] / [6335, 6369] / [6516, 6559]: 0.3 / 12.1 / 12.3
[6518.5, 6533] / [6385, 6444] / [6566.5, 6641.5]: -0.5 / 12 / 12.2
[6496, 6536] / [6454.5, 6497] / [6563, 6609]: -0.7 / 12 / 12.1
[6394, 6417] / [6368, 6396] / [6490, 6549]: 0.8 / 12.2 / 12.2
